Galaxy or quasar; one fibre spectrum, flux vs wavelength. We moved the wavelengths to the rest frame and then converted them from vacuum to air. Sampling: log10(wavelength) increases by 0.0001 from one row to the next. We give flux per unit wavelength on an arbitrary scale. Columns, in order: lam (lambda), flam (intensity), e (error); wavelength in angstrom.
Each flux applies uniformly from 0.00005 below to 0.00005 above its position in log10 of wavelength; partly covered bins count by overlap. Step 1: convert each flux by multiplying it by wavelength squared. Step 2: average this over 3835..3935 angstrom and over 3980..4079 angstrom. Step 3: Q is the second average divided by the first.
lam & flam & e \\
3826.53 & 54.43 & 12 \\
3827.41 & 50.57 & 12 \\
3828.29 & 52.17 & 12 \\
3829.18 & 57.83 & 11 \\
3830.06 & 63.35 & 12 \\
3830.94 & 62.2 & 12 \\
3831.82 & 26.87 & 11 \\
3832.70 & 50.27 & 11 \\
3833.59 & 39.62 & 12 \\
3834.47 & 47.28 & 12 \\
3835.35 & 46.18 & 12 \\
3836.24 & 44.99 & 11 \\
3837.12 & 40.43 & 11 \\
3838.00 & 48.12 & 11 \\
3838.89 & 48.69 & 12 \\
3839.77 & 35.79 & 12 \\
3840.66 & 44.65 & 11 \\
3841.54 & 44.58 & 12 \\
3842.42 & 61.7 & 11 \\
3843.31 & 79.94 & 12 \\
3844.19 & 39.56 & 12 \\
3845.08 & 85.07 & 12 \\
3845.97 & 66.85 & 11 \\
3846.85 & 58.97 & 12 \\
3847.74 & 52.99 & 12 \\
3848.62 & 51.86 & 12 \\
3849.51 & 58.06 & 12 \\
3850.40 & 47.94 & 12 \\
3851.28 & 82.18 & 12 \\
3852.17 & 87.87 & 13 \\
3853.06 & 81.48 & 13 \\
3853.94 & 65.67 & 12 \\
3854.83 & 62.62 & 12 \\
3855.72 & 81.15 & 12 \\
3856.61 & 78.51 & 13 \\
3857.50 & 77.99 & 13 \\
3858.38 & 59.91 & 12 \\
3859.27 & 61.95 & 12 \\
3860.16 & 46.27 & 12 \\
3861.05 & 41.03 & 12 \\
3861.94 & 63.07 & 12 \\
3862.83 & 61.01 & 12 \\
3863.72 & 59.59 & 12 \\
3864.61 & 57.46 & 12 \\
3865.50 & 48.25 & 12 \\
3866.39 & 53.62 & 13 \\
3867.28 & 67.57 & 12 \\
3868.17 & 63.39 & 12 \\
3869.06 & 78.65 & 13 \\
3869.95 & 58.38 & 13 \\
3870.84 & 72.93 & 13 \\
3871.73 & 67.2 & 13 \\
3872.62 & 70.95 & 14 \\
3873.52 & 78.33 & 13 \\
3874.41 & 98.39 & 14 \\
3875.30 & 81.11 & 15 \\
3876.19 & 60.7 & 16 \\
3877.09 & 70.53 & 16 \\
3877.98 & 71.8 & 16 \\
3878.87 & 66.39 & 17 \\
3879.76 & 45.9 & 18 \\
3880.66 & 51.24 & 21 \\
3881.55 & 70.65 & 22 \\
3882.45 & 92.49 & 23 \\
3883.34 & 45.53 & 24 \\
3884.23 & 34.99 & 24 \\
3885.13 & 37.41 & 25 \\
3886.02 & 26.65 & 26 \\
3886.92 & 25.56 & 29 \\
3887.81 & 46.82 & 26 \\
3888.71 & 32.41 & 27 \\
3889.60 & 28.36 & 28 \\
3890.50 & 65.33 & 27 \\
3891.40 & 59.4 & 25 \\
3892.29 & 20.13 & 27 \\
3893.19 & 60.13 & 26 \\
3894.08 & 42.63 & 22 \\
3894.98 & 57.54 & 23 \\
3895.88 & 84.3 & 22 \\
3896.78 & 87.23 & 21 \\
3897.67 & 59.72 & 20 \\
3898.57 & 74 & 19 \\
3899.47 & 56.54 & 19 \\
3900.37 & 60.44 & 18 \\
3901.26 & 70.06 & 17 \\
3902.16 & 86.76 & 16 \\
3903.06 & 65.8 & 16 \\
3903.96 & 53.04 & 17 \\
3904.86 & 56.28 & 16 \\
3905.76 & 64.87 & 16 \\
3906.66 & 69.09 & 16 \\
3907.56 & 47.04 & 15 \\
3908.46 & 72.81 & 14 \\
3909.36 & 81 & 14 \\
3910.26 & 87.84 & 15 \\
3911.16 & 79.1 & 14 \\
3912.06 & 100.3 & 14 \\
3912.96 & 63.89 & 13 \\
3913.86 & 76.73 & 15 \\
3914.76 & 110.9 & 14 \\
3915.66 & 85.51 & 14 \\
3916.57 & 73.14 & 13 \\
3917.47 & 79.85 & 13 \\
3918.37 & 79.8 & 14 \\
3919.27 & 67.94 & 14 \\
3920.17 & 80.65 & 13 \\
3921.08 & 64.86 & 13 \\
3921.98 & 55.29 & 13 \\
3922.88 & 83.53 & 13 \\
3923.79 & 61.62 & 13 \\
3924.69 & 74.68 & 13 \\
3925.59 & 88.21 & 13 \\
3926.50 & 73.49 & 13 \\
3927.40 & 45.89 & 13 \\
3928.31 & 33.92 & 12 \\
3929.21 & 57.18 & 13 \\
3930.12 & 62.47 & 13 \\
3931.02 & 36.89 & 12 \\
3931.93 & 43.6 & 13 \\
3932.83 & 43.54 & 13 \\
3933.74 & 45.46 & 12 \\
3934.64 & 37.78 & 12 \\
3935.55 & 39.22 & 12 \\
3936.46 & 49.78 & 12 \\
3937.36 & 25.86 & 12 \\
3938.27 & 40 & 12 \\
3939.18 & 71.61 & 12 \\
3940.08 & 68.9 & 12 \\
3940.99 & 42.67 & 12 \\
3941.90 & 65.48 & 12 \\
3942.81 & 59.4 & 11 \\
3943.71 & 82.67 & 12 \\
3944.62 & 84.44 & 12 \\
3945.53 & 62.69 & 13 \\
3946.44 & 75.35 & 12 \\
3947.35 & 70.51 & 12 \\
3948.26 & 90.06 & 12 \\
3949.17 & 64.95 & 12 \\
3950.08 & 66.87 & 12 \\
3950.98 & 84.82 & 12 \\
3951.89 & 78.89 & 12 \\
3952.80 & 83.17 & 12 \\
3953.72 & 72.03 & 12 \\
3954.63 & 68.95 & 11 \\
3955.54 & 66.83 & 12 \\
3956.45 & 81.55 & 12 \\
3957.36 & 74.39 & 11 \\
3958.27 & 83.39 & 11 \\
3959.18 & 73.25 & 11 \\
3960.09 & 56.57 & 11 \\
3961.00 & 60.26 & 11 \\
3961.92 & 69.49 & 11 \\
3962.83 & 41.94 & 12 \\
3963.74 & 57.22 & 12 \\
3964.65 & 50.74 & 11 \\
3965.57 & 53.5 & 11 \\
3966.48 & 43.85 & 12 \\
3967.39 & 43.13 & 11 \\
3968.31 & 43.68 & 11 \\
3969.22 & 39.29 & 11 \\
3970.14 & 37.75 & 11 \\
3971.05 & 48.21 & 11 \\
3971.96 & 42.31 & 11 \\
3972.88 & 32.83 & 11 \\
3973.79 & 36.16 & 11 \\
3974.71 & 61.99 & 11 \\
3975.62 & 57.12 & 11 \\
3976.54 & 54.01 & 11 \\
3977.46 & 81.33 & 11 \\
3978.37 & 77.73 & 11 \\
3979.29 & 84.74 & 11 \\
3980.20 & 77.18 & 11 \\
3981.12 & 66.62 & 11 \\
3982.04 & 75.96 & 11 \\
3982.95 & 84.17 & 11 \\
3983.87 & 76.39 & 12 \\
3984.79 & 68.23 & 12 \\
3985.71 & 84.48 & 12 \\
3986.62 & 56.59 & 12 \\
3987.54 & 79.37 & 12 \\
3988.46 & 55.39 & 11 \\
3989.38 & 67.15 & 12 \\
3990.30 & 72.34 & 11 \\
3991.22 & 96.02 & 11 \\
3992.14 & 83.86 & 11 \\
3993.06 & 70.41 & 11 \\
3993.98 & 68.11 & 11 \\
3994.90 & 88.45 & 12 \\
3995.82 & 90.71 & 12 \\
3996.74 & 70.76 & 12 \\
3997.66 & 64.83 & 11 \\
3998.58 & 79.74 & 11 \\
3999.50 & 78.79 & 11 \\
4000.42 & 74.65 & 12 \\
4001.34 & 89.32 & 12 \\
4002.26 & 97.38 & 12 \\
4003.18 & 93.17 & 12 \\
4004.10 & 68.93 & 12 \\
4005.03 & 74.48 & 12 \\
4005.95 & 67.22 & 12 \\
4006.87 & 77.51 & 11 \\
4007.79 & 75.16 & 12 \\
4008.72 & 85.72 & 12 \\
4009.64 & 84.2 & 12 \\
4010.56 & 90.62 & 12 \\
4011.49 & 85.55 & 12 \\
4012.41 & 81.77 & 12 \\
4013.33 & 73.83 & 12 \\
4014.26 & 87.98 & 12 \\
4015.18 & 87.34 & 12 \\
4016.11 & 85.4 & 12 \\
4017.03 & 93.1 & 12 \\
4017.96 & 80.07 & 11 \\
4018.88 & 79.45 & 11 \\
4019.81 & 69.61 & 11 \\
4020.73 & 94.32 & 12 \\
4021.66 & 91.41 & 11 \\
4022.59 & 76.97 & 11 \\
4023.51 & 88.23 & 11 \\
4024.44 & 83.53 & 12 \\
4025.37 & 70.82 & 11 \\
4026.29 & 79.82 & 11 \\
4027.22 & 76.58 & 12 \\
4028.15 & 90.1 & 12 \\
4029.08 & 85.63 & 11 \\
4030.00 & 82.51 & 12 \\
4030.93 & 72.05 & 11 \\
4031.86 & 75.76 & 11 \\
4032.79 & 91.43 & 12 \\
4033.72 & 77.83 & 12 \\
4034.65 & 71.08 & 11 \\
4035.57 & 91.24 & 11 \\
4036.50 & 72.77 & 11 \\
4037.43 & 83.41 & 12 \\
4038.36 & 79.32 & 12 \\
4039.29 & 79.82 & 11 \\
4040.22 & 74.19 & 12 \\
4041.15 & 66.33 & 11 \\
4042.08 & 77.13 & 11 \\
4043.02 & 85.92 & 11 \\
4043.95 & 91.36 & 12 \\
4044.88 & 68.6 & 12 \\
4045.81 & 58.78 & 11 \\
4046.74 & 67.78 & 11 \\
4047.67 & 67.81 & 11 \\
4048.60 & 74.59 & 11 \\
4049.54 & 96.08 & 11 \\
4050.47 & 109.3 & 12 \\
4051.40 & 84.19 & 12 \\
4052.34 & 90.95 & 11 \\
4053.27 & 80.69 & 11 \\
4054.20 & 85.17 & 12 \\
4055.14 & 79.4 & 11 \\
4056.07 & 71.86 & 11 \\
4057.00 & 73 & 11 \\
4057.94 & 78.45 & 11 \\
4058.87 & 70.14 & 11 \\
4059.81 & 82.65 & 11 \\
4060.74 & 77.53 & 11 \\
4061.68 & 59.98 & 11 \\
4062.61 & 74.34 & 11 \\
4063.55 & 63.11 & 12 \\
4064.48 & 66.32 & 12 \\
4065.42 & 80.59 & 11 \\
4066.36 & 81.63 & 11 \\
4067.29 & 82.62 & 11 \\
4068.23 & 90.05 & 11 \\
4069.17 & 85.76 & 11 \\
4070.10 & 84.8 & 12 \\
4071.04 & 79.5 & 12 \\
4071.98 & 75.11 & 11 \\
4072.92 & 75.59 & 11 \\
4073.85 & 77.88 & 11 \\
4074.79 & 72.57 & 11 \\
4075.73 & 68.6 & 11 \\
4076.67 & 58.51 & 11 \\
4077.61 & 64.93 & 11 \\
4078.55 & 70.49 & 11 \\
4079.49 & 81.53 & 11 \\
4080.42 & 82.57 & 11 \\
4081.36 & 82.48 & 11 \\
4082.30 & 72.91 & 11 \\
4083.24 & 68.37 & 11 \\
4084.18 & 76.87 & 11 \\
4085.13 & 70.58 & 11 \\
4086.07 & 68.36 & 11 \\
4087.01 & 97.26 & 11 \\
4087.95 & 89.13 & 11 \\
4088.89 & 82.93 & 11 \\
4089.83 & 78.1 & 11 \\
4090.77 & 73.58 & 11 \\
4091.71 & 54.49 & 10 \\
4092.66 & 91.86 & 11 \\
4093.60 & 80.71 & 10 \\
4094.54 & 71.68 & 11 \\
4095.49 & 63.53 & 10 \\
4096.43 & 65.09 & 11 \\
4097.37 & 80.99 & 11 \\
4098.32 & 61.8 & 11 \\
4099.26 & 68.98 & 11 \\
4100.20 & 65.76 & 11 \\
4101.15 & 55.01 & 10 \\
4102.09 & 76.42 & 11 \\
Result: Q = 1.36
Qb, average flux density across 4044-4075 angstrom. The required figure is 78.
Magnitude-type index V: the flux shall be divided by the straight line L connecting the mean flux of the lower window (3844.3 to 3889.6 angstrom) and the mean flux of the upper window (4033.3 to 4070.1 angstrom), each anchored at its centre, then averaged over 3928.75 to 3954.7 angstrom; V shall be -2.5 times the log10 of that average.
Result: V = 0.12 mag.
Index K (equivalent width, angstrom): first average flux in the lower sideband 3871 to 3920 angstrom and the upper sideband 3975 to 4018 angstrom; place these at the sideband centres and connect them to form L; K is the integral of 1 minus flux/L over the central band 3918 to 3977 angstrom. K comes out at 9.6 angstrom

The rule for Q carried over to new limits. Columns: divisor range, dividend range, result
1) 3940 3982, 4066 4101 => 1.26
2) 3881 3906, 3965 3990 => 1.13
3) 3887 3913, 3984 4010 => 1.29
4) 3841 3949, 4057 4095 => 1.32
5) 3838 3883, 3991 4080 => 1.35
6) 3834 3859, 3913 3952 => 1.12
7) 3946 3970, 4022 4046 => 1.27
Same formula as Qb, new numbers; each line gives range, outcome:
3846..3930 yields 64.6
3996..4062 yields 80.1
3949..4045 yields 73.5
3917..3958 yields 64.3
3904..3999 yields 65.9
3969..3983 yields 59.5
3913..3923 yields 77.3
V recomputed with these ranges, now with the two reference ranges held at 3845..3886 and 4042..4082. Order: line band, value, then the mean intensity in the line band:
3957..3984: 0.20 mag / 59.3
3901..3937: 0.03 mag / 66.1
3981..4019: -0.08 mag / 79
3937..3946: 0.14 mag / 60.7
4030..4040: -0.05 mag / 79.5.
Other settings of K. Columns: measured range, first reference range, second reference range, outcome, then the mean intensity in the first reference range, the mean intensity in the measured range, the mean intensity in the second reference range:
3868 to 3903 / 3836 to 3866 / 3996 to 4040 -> 1.89 angstrom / 59.7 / 60.6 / 81.1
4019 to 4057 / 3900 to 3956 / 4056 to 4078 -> -3.68 angstrom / 66.7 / 80.3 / 74.9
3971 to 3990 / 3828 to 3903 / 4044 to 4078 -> 1.09 angstrom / 59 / 65.6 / 76.8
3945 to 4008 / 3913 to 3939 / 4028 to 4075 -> -0.31 angstrom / 61.5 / 68.8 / 78.7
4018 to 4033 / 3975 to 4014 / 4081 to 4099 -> -1.02 angstrom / 76.9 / 81.6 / 75.2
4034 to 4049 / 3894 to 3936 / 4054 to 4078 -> -0.36 angstrom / 66.6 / 75.7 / 75.3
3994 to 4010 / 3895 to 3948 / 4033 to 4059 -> -1.14 angstrom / 65.9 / 79.7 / 79.1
